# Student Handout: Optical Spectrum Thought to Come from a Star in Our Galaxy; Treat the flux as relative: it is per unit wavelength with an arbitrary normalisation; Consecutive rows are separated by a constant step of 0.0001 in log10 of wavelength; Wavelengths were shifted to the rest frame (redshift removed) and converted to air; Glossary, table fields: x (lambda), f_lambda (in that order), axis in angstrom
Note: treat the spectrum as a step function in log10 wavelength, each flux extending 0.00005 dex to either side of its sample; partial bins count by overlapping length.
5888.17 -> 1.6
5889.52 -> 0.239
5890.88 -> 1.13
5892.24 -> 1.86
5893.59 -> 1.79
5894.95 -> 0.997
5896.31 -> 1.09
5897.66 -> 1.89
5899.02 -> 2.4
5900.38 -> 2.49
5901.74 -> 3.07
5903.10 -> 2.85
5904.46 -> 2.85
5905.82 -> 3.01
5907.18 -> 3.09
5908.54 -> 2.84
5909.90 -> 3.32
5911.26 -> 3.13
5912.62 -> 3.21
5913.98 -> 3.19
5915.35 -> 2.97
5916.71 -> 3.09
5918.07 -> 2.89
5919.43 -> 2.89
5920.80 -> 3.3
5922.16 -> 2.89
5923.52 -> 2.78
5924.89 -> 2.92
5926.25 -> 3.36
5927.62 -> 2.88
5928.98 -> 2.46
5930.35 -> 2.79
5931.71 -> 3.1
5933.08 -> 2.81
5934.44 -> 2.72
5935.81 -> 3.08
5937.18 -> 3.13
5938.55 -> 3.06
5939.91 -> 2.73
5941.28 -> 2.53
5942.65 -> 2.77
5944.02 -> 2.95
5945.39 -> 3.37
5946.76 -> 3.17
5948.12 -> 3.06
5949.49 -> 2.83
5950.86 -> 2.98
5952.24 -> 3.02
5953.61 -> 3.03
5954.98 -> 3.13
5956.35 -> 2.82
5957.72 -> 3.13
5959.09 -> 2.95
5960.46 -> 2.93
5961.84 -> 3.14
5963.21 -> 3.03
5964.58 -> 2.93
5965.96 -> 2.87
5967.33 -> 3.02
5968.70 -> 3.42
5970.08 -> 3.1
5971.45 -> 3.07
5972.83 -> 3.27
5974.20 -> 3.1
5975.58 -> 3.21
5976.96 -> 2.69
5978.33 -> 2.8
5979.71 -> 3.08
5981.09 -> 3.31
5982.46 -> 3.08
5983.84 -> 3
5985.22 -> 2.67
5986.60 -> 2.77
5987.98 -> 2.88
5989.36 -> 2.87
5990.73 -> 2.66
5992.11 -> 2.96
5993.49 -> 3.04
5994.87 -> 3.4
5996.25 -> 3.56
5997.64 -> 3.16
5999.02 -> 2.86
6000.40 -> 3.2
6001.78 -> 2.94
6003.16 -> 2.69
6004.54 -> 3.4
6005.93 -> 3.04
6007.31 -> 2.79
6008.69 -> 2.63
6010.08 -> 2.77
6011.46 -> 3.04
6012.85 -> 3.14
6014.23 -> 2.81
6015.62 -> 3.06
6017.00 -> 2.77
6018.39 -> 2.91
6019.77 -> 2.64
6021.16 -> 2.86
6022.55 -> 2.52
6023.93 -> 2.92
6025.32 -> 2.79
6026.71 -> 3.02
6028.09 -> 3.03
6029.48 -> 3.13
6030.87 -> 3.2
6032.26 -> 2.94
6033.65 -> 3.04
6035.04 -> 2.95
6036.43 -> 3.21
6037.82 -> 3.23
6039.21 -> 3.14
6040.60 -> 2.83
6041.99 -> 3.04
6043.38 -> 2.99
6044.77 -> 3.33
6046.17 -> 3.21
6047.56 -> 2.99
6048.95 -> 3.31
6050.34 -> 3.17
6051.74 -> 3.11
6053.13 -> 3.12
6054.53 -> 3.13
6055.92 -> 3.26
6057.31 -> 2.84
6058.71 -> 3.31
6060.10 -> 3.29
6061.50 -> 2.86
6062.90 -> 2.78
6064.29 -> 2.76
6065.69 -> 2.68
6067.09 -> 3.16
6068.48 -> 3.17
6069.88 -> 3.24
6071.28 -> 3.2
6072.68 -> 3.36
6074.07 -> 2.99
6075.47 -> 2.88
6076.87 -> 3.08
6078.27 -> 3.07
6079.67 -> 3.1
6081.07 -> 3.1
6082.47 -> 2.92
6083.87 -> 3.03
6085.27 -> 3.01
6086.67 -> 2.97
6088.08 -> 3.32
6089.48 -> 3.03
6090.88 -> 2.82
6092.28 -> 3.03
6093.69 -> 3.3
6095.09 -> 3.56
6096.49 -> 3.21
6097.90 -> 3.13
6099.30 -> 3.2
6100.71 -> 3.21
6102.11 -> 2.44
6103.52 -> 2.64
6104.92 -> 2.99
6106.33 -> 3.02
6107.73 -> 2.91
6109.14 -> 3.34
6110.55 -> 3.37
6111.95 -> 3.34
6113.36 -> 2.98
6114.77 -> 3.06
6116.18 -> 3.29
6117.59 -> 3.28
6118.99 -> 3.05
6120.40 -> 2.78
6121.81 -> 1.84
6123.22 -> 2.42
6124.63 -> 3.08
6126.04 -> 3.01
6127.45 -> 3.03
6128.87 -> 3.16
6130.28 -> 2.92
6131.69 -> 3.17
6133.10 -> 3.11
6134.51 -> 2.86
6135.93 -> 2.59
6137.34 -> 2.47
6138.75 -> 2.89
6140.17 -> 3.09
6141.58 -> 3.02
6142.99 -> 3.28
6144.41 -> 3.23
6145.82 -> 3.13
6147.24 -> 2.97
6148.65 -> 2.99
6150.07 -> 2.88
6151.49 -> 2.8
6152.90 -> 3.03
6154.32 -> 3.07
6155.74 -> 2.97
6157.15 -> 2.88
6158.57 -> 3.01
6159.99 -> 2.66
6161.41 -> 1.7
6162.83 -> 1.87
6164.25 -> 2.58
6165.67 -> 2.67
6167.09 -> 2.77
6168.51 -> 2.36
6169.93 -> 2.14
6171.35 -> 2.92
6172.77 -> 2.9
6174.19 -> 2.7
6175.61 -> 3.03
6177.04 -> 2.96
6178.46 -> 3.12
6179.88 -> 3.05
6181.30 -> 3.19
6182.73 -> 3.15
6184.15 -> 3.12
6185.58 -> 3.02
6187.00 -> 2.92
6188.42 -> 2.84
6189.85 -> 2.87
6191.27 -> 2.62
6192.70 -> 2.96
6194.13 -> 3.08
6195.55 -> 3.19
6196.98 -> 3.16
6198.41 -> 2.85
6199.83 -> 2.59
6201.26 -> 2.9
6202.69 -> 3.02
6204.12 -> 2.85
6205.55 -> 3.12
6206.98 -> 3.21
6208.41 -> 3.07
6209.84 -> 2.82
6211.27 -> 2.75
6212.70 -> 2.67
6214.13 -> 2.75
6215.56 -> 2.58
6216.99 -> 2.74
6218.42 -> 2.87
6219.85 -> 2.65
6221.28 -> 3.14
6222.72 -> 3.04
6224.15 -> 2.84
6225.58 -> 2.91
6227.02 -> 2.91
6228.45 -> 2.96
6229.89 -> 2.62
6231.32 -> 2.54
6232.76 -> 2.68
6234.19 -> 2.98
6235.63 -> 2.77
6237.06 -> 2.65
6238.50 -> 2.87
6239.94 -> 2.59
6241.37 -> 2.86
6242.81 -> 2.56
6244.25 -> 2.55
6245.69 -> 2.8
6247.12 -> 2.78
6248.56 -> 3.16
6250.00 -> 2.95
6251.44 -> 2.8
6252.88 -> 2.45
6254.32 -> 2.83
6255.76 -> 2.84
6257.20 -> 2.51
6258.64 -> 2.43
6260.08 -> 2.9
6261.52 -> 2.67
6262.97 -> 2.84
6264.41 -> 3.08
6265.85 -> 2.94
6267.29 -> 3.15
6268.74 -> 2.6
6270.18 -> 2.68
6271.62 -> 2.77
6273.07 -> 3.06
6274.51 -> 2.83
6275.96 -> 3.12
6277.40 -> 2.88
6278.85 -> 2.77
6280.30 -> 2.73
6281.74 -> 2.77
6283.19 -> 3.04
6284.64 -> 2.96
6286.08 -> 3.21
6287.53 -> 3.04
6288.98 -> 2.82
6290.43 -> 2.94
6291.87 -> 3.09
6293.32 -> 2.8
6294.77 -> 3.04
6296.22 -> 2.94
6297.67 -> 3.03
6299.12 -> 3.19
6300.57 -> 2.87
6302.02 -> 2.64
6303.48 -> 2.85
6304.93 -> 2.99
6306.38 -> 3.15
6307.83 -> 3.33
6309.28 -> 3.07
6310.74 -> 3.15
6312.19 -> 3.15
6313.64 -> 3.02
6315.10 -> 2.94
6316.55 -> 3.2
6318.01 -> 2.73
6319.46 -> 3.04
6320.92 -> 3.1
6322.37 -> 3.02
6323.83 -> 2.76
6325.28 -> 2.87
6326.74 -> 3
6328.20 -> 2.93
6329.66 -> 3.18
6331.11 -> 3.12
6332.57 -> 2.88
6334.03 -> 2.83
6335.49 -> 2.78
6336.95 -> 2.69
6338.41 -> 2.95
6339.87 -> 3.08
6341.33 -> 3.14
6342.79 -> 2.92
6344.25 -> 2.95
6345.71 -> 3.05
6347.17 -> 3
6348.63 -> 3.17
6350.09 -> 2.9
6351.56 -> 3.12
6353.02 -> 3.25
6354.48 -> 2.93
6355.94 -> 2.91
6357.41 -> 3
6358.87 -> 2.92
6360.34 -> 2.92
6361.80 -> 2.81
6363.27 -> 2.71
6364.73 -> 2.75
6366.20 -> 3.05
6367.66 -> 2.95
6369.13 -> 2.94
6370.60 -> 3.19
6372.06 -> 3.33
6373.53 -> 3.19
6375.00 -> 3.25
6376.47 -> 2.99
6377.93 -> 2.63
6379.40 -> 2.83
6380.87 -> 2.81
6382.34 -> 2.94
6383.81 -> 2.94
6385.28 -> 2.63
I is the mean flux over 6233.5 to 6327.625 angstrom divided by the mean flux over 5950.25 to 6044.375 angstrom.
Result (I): 1.0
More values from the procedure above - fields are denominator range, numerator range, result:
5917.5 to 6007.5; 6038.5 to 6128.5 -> 1.02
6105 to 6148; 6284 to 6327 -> 1.00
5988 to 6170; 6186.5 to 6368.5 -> 0.98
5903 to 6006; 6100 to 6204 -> 0.96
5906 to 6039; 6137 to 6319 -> 0.96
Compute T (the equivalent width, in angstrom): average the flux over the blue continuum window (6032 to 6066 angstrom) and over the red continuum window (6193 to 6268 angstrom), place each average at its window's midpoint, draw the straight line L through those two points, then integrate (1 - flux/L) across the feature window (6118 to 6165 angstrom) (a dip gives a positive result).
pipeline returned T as 1.8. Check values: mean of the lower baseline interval 3.07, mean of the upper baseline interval 2.84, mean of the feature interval 2.84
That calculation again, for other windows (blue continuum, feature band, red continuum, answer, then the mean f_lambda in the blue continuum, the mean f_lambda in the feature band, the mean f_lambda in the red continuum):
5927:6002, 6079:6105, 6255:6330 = -0.74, 2.99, 3.05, 2.93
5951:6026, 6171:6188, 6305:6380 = -0.10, 2.98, 3.01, 3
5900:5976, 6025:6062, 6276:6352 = -1.29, 3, 3.1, 2.98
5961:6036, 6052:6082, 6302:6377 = -0.78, 2.99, 3.07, 3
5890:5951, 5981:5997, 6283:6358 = -1.28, 2.74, 3.01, 3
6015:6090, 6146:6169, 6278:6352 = 2.29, 3.04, 2.71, 2.98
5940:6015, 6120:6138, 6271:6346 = 1.09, 3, 2.8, 2.97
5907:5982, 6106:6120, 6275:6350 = -0.78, 3.01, 3.16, 2.98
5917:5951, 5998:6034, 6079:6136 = 0.58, 2.94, 2.93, 3.02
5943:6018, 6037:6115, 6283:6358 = -1.98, 3.01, 3.08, 3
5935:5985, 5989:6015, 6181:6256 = -0.07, 3.02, 3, 2.86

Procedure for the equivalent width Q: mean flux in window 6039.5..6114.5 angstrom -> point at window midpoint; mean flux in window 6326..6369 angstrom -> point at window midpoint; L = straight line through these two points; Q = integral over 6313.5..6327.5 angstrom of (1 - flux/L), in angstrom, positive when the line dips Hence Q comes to 0.0 angstrom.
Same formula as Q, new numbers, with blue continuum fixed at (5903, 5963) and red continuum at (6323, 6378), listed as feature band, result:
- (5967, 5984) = -0.6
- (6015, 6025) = 0.6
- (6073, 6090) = -0.4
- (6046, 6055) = -0.5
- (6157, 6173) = 2.5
